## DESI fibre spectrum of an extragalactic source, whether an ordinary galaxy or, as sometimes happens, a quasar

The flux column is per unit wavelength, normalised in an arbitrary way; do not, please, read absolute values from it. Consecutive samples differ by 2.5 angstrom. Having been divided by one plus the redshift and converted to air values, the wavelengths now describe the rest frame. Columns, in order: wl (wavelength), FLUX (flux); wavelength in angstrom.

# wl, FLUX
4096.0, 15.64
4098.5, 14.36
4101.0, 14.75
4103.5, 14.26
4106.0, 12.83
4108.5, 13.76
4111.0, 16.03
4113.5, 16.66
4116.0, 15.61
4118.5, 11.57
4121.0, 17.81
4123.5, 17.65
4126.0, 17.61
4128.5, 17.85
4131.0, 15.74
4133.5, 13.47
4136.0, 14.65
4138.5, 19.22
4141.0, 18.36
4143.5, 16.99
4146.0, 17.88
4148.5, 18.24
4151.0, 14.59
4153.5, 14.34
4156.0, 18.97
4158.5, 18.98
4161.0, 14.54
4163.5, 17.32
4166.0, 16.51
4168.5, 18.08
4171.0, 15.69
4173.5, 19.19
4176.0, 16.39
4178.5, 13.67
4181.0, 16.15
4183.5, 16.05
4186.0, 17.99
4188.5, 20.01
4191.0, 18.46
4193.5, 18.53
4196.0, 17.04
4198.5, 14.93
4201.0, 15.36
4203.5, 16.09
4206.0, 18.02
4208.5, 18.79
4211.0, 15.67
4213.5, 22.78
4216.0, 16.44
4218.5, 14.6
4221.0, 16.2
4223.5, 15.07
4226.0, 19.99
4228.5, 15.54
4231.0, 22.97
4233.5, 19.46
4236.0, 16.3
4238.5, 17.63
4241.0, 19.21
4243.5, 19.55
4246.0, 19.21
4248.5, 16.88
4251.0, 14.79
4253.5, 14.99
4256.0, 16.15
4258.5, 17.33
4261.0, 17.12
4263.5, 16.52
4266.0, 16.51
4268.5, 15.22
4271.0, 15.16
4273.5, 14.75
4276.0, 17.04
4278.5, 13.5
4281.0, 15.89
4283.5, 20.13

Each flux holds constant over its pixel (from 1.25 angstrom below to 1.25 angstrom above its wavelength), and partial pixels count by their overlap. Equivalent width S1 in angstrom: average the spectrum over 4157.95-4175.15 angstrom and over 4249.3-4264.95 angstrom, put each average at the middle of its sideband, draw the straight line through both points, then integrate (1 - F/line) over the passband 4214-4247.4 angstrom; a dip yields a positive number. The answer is -3.1 angstrom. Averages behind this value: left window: 17.1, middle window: 18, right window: 16.2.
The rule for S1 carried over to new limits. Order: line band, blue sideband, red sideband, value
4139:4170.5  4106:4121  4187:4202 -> -1.8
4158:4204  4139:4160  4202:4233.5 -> 1.7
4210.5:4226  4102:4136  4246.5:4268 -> -1.0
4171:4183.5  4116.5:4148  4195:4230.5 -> 0.4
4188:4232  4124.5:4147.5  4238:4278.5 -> -2.0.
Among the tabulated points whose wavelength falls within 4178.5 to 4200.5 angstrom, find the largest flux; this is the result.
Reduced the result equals 20.01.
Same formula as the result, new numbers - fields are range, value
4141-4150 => 18.36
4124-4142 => 19.22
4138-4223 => 22.78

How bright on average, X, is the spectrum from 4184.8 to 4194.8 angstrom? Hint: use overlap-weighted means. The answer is 18.7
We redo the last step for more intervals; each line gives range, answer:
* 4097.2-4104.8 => 14.5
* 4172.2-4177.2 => 17.8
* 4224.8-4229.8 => 17.8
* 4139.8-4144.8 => 17.7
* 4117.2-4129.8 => 16.5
